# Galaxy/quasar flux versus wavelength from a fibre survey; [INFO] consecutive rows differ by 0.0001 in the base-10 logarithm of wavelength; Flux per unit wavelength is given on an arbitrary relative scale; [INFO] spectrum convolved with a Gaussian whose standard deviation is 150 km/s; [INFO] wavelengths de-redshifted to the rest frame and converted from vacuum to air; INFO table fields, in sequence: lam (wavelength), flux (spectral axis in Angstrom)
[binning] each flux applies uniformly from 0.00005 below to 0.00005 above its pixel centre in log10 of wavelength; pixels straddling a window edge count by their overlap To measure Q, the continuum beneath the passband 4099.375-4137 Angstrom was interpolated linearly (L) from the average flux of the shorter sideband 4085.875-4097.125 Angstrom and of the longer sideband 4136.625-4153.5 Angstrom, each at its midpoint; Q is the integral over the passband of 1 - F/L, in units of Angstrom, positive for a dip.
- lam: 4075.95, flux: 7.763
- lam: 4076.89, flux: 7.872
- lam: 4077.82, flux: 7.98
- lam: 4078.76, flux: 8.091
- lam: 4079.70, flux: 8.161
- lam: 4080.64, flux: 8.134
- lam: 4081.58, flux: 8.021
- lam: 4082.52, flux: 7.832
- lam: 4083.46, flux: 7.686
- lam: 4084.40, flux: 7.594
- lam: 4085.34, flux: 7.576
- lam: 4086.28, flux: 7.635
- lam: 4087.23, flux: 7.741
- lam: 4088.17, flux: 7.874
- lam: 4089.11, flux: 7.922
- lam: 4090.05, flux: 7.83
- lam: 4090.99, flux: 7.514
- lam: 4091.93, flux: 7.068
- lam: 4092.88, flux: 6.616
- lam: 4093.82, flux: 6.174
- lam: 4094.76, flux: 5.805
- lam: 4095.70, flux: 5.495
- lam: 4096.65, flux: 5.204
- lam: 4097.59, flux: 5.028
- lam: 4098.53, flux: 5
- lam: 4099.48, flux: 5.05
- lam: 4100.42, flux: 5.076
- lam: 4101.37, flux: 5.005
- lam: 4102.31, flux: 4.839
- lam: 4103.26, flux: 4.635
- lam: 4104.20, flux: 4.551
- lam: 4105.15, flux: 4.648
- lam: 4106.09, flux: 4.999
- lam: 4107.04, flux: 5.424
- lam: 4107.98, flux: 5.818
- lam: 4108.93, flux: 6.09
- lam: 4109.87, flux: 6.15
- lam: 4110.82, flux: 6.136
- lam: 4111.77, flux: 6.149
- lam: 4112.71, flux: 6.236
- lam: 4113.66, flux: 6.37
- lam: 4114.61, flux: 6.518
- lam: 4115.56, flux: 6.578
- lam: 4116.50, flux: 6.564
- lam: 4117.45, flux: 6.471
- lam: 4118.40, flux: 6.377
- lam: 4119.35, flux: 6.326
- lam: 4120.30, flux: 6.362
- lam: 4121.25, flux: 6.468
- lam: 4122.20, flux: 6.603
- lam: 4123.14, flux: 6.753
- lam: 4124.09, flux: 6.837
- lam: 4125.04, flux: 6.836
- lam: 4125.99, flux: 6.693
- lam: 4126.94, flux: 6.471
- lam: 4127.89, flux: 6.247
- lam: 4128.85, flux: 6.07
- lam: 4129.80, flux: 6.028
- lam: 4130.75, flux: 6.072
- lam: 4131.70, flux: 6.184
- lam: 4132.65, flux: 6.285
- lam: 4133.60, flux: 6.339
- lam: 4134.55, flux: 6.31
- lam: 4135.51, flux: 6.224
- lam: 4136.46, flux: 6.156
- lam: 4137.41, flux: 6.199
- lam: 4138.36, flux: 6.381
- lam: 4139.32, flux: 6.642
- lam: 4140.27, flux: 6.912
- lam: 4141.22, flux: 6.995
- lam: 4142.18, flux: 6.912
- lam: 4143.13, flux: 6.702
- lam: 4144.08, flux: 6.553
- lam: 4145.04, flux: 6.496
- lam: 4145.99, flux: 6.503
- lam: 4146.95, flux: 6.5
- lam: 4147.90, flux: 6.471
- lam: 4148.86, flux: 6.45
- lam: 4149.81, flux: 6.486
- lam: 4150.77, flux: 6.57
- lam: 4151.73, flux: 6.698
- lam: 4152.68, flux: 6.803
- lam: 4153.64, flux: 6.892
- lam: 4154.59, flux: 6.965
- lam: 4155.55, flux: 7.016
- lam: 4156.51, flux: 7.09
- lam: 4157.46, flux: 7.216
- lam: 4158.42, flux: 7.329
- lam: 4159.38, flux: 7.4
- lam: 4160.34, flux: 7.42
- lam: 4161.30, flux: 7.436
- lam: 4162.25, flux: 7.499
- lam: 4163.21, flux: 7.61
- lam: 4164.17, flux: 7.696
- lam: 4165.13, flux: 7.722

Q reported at 4.0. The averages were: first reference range 6.9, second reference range 6.6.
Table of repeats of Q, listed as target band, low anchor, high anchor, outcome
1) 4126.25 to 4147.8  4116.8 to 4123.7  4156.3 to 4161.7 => 1.3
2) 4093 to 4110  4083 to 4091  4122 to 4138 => 4.6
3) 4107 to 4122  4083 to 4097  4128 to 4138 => 0.6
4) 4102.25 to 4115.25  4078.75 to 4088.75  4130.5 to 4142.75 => 2.7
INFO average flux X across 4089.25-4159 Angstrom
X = 6.28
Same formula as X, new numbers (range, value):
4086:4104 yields 6.14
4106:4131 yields 6.3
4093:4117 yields 5.6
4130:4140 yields 6.29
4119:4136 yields 6.39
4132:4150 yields 6.5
